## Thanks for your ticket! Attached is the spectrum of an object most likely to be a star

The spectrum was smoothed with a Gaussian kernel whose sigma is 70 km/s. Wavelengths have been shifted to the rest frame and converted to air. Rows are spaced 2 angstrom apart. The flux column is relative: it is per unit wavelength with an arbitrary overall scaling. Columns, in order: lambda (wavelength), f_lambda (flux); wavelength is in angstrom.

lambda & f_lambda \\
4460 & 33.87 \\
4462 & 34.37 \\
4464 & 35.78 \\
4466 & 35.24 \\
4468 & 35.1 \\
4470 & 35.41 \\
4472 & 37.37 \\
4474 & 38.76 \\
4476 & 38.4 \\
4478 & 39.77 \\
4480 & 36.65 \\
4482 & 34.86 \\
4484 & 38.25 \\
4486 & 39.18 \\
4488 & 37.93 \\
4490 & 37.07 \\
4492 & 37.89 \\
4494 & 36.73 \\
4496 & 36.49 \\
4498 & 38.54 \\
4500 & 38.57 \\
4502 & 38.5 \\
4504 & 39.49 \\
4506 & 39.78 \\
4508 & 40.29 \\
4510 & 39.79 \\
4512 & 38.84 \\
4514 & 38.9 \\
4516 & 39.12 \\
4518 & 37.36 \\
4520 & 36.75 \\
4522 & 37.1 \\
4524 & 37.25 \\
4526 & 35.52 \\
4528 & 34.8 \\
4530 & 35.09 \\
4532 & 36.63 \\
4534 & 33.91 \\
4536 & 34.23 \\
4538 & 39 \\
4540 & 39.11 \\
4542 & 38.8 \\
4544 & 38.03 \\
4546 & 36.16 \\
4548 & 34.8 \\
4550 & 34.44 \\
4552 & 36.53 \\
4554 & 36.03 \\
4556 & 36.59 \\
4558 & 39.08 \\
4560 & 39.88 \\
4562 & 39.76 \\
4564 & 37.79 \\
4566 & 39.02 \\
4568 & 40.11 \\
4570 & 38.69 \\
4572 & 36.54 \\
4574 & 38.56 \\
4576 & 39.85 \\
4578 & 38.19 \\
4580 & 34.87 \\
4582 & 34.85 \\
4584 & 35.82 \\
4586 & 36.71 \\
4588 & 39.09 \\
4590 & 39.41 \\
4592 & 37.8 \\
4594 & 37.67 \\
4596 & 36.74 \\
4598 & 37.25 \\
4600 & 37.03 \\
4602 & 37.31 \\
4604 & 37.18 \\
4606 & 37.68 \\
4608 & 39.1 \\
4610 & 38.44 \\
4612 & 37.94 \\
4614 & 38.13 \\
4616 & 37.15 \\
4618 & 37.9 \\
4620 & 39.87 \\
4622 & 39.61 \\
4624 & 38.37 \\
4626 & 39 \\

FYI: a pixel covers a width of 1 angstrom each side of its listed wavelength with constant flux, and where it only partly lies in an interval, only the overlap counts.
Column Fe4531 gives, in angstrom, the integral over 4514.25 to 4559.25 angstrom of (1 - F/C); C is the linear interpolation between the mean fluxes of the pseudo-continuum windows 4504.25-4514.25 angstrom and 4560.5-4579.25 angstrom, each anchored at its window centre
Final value 2.8 angstrom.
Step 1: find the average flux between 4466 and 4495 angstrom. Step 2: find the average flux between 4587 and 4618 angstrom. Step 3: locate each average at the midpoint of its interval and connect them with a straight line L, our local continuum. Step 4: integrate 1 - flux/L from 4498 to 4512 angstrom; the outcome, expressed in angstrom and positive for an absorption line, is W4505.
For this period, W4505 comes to -0.7 angstrom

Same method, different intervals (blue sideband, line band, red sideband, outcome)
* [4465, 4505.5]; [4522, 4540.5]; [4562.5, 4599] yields 0.74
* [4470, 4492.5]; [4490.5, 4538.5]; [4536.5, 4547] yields 0.49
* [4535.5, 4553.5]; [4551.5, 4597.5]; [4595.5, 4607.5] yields -0.91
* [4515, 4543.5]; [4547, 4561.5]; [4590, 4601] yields 0.07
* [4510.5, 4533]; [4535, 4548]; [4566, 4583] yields 0.00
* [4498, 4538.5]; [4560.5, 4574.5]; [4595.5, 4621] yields -0.36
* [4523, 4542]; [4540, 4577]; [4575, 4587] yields -1.34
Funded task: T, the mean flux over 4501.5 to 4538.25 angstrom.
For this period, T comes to 37.4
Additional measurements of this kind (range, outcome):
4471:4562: 37.5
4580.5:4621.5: 37.6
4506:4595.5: 37.5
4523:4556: 36.3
